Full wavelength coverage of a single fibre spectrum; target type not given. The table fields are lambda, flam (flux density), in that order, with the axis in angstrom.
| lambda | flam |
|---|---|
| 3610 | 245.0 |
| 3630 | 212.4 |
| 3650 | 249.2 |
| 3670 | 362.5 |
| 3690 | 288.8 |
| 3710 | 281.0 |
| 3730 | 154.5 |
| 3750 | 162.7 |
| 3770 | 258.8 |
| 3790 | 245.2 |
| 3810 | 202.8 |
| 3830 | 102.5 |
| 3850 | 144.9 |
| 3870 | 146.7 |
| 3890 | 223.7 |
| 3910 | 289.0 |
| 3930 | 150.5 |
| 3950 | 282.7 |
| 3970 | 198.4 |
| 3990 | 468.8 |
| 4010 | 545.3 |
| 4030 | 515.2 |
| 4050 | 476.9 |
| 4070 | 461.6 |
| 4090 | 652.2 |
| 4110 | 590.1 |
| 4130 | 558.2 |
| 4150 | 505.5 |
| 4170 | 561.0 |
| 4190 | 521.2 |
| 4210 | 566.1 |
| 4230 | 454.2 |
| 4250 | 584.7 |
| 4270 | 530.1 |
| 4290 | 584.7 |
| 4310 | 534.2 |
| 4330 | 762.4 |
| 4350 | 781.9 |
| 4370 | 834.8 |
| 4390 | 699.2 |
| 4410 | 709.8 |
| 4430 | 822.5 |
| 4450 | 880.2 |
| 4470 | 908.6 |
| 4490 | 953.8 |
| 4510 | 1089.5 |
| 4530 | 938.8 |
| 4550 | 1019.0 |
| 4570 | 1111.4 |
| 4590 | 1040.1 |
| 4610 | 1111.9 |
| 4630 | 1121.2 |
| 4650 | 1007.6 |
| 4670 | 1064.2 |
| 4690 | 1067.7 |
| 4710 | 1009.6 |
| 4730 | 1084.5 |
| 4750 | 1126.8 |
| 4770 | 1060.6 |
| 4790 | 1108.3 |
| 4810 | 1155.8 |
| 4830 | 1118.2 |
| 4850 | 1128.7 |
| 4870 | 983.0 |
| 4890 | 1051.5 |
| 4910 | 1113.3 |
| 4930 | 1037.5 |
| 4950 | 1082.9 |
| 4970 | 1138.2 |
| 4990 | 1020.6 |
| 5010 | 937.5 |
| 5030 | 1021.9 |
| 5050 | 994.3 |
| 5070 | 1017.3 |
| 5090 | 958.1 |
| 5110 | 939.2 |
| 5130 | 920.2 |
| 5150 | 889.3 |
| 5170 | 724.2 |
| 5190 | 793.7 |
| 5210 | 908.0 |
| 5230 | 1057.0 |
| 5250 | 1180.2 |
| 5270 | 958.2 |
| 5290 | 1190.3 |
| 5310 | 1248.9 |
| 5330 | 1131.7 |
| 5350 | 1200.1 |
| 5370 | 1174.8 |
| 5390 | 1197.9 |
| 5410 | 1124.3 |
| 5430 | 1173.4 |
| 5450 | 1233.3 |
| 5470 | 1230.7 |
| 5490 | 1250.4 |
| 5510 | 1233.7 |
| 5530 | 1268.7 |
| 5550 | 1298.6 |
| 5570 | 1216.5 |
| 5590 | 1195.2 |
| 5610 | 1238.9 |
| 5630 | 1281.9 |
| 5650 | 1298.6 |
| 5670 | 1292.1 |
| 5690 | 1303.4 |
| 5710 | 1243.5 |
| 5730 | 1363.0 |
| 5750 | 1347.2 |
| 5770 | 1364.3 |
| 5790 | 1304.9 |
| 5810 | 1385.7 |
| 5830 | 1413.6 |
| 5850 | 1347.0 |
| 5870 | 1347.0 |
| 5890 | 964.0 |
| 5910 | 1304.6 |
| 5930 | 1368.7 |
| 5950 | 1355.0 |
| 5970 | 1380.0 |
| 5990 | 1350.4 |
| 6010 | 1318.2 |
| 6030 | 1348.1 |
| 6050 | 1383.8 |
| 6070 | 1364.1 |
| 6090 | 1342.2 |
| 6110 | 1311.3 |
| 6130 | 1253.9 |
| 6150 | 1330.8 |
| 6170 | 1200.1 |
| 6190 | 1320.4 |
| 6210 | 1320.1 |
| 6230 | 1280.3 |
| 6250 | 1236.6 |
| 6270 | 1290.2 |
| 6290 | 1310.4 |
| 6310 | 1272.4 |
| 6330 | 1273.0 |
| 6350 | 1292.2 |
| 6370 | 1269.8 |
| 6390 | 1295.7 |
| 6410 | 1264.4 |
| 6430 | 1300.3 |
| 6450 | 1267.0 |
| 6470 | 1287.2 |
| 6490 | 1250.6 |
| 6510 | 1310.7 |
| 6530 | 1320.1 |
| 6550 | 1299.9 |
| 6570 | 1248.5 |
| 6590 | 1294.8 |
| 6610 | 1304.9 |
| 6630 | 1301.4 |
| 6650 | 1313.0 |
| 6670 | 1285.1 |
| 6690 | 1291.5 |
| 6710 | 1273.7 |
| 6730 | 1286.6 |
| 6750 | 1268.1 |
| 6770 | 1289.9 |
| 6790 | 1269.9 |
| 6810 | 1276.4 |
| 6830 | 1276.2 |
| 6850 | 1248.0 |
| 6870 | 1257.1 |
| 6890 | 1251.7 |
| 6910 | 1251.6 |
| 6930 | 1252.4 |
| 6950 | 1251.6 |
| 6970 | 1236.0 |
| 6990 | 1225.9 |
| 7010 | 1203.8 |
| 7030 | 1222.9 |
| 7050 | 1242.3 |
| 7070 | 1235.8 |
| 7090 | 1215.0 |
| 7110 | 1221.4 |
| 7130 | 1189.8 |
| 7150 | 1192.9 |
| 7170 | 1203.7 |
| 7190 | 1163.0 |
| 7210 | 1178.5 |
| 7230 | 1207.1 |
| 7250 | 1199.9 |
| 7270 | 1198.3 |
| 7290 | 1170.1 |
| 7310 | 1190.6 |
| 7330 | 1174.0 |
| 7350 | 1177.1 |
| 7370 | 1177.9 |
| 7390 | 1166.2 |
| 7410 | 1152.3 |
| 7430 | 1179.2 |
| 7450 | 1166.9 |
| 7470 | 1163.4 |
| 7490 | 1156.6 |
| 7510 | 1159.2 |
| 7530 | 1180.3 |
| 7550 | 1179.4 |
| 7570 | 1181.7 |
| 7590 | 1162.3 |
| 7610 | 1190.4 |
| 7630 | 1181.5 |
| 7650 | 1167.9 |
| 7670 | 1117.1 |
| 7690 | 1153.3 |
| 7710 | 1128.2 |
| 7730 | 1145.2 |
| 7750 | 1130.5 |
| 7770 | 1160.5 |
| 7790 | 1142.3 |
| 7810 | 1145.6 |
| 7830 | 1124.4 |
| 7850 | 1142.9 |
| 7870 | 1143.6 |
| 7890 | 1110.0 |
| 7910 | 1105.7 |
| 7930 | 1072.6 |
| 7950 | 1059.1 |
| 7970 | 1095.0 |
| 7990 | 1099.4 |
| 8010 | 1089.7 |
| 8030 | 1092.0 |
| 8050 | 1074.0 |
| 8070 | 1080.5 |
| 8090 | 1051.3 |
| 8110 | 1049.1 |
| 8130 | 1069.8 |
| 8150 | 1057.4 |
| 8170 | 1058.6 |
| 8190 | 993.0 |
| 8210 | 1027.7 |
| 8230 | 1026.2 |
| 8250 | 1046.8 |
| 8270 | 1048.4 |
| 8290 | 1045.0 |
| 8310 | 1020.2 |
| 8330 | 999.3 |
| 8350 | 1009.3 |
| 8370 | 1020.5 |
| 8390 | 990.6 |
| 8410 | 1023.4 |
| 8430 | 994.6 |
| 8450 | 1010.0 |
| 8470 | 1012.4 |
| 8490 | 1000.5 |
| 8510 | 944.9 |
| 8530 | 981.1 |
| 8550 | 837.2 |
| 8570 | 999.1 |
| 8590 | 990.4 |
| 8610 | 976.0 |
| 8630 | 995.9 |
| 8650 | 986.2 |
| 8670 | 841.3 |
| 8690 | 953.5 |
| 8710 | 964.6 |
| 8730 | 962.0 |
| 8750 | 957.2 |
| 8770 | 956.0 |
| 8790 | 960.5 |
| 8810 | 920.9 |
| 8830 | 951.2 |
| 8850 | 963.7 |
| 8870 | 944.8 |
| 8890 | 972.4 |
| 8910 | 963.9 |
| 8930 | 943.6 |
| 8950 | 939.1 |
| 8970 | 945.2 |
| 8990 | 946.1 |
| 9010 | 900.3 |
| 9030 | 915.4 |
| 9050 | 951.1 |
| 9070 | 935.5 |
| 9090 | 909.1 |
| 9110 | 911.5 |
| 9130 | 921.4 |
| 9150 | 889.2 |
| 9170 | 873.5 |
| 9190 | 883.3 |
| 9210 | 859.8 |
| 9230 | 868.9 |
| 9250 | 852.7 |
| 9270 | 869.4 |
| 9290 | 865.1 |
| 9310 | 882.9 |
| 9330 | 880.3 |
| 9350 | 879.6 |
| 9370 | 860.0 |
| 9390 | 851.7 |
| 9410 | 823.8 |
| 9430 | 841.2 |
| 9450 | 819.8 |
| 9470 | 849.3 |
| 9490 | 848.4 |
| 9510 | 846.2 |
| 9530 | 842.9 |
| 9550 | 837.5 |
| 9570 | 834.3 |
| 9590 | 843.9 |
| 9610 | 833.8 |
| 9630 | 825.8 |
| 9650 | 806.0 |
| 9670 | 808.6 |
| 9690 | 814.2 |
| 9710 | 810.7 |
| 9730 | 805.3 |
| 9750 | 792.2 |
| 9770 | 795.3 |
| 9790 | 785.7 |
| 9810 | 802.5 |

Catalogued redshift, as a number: 0.00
